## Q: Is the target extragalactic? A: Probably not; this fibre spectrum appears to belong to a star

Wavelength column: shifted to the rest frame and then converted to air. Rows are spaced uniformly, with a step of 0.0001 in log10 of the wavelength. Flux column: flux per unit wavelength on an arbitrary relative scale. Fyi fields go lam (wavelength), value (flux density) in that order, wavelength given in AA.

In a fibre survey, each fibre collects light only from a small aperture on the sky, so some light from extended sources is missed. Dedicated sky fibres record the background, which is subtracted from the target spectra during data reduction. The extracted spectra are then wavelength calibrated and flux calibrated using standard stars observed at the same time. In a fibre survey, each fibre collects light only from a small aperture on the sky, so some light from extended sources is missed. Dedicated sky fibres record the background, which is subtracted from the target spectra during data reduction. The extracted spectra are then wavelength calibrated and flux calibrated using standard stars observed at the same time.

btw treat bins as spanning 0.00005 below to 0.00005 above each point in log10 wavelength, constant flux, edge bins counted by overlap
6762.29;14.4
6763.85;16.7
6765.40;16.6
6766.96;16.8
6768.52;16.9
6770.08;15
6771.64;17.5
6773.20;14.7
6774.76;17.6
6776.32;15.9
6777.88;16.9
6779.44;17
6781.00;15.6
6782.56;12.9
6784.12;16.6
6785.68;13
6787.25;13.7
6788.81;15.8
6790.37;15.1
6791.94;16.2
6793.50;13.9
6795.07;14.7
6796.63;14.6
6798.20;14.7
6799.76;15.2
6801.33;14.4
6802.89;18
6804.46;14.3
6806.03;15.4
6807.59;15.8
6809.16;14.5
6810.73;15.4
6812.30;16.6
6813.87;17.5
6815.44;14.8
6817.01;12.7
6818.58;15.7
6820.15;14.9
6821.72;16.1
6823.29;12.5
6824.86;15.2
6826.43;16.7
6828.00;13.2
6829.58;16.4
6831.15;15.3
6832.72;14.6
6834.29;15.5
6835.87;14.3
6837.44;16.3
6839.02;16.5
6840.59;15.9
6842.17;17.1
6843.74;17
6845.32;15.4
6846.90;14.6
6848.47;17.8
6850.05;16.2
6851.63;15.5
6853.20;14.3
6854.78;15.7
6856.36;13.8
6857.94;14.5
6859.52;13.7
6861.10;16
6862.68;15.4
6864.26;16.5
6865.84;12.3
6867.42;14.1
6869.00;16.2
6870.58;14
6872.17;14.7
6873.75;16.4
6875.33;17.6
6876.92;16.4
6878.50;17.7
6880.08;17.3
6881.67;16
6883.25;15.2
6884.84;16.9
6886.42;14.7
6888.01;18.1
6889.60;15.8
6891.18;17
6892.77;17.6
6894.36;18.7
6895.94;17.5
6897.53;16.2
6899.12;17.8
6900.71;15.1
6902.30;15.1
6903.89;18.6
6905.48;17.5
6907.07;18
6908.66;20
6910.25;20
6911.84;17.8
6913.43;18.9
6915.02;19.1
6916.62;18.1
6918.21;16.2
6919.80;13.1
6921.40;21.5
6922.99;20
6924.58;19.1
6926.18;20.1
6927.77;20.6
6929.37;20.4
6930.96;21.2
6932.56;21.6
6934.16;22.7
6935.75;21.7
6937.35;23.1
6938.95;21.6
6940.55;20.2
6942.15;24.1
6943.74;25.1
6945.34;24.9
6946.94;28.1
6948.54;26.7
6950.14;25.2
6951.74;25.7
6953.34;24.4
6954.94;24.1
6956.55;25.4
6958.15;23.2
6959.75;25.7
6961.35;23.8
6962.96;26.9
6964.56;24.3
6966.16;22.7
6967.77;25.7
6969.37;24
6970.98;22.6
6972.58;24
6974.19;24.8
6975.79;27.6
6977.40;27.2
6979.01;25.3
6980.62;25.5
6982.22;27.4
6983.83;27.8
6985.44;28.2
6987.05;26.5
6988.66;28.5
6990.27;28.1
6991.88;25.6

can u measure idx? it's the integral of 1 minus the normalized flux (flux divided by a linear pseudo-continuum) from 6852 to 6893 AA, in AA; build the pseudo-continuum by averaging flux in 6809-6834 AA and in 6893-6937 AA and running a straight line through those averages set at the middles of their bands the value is 3.6 AA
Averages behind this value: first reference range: 15.2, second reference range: 18.8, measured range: 15.7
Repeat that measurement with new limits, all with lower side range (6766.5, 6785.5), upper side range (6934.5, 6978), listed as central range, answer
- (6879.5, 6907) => 6.06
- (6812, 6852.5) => 6.78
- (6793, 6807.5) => 1.76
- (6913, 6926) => 2.55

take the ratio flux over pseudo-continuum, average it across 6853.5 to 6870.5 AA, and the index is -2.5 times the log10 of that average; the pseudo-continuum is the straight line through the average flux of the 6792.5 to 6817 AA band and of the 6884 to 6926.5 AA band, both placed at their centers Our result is 0.13 mag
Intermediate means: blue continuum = 15.2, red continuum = 17.7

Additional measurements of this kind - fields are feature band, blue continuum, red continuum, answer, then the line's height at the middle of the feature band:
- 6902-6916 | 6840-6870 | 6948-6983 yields 0.094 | 20.1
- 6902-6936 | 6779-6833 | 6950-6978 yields 0.153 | 22.1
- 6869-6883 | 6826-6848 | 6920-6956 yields 0.135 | 18.4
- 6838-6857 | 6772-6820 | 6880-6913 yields 0.030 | 16.3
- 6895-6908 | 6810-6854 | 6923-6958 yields 0.194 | 20.4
